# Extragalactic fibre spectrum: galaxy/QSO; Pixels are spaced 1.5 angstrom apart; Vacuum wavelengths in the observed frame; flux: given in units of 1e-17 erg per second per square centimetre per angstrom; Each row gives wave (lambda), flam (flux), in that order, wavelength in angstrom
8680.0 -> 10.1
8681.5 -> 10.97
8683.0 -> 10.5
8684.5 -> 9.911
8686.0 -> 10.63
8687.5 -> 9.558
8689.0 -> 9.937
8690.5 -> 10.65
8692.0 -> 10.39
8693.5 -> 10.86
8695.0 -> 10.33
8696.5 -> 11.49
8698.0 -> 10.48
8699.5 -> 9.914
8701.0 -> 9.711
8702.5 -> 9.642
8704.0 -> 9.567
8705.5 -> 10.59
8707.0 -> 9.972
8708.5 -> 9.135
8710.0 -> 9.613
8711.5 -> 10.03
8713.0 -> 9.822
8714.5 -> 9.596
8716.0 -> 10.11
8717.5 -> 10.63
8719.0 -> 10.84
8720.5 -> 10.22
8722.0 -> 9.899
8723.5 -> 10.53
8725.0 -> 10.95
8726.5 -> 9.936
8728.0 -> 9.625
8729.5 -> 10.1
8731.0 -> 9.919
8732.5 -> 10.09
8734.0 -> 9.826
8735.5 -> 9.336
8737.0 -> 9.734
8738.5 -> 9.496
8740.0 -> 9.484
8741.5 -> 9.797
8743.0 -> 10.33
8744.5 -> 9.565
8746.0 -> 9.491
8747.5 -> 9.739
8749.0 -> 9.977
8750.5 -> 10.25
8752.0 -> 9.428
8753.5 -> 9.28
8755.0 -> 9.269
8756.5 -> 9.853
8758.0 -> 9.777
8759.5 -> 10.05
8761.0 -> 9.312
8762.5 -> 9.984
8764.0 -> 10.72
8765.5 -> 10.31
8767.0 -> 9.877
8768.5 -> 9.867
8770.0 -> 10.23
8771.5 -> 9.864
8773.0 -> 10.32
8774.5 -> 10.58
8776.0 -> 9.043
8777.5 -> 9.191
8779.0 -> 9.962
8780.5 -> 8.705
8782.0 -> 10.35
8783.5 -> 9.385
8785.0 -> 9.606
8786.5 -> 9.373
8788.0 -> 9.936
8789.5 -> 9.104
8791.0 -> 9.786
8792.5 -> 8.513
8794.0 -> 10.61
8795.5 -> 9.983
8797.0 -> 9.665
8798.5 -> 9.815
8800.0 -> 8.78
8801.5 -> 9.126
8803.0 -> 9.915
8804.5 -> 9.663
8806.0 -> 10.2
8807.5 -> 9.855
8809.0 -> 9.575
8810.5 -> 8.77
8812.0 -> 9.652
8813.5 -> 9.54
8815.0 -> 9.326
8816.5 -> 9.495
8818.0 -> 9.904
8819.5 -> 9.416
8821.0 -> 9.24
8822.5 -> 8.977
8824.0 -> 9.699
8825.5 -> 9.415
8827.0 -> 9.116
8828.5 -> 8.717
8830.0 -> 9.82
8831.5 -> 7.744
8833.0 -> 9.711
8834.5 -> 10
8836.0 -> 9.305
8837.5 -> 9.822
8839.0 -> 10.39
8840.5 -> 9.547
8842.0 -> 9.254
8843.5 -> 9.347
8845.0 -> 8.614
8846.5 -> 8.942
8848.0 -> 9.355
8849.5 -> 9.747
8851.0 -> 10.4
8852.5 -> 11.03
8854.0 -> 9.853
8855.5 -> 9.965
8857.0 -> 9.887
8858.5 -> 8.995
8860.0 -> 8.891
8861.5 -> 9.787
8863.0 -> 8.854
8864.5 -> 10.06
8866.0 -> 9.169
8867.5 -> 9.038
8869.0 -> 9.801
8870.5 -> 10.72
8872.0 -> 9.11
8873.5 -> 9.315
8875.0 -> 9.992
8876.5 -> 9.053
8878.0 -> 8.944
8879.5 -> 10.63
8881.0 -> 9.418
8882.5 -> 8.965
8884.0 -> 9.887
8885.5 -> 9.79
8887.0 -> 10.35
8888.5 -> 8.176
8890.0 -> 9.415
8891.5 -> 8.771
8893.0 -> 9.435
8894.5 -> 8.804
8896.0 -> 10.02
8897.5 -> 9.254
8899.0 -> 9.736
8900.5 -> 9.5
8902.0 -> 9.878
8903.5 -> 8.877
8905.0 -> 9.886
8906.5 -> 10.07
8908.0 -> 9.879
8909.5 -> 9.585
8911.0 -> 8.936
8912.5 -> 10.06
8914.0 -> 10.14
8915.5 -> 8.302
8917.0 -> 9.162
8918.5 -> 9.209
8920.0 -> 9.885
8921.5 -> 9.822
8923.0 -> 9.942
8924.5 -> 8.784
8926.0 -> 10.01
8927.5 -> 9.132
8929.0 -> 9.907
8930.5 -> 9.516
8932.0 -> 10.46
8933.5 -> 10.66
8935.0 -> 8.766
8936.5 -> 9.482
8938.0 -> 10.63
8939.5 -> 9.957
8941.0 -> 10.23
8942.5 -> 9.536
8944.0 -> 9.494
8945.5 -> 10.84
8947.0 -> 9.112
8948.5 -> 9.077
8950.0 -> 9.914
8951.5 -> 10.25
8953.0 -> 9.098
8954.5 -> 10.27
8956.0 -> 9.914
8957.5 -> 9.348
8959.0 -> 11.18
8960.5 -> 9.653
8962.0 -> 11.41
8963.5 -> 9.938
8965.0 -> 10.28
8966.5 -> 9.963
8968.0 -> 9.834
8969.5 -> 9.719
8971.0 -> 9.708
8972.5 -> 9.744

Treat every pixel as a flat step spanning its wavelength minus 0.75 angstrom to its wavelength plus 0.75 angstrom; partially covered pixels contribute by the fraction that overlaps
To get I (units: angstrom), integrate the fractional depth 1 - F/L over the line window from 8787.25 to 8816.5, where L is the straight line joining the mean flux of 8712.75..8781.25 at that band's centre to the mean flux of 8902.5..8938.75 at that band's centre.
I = 0.72 angstrom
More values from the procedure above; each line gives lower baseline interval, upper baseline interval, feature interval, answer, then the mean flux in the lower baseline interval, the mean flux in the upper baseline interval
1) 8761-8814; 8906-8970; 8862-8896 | 1.06 angstrom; 9.71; 9.8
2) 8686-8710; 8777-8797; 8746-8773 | -0.32 angstrom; 10.1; 9.59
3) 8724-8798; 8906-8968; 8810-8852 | 1.62 angstrom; 9.79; 9.8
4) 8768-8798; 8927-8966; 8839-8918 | 2.55 angstrom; 9.7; 9.93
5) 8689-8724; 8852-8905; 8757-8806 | 0.73 angstrom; 10.2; 9.52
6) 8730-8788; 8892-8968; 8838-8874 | 0.62 angstrom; 9.78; 9.74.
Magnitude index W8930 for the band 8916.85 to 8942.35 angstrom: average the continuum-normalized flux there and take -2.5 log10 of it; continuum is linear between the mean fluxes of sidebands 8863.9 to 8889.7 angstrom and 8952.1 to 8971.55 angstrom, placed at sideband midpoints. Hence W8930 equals 0.01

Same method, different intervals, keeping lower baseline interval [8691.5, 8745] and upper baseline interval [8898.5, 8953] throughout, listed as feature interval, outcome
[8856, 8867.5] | 0.05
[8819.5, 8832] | 0.08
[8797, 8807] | 0.03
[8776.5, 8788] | 0.04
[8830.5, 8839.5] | 0.04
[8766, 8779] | 0.01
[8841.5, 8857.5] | 0.02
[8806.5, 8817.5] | 0.04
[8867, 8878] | 0.03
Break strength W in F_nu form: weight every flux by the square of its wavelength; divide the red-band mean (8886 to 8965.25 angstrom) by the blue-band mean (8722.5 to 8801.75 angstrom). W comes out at 1.03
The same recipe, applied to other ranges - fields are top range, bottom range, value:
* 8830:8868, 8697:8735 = 0.98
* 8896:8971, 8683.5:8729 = 1.01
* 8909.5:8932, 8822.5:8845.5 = 1.04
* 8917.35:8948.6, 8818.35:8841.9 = 1.06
